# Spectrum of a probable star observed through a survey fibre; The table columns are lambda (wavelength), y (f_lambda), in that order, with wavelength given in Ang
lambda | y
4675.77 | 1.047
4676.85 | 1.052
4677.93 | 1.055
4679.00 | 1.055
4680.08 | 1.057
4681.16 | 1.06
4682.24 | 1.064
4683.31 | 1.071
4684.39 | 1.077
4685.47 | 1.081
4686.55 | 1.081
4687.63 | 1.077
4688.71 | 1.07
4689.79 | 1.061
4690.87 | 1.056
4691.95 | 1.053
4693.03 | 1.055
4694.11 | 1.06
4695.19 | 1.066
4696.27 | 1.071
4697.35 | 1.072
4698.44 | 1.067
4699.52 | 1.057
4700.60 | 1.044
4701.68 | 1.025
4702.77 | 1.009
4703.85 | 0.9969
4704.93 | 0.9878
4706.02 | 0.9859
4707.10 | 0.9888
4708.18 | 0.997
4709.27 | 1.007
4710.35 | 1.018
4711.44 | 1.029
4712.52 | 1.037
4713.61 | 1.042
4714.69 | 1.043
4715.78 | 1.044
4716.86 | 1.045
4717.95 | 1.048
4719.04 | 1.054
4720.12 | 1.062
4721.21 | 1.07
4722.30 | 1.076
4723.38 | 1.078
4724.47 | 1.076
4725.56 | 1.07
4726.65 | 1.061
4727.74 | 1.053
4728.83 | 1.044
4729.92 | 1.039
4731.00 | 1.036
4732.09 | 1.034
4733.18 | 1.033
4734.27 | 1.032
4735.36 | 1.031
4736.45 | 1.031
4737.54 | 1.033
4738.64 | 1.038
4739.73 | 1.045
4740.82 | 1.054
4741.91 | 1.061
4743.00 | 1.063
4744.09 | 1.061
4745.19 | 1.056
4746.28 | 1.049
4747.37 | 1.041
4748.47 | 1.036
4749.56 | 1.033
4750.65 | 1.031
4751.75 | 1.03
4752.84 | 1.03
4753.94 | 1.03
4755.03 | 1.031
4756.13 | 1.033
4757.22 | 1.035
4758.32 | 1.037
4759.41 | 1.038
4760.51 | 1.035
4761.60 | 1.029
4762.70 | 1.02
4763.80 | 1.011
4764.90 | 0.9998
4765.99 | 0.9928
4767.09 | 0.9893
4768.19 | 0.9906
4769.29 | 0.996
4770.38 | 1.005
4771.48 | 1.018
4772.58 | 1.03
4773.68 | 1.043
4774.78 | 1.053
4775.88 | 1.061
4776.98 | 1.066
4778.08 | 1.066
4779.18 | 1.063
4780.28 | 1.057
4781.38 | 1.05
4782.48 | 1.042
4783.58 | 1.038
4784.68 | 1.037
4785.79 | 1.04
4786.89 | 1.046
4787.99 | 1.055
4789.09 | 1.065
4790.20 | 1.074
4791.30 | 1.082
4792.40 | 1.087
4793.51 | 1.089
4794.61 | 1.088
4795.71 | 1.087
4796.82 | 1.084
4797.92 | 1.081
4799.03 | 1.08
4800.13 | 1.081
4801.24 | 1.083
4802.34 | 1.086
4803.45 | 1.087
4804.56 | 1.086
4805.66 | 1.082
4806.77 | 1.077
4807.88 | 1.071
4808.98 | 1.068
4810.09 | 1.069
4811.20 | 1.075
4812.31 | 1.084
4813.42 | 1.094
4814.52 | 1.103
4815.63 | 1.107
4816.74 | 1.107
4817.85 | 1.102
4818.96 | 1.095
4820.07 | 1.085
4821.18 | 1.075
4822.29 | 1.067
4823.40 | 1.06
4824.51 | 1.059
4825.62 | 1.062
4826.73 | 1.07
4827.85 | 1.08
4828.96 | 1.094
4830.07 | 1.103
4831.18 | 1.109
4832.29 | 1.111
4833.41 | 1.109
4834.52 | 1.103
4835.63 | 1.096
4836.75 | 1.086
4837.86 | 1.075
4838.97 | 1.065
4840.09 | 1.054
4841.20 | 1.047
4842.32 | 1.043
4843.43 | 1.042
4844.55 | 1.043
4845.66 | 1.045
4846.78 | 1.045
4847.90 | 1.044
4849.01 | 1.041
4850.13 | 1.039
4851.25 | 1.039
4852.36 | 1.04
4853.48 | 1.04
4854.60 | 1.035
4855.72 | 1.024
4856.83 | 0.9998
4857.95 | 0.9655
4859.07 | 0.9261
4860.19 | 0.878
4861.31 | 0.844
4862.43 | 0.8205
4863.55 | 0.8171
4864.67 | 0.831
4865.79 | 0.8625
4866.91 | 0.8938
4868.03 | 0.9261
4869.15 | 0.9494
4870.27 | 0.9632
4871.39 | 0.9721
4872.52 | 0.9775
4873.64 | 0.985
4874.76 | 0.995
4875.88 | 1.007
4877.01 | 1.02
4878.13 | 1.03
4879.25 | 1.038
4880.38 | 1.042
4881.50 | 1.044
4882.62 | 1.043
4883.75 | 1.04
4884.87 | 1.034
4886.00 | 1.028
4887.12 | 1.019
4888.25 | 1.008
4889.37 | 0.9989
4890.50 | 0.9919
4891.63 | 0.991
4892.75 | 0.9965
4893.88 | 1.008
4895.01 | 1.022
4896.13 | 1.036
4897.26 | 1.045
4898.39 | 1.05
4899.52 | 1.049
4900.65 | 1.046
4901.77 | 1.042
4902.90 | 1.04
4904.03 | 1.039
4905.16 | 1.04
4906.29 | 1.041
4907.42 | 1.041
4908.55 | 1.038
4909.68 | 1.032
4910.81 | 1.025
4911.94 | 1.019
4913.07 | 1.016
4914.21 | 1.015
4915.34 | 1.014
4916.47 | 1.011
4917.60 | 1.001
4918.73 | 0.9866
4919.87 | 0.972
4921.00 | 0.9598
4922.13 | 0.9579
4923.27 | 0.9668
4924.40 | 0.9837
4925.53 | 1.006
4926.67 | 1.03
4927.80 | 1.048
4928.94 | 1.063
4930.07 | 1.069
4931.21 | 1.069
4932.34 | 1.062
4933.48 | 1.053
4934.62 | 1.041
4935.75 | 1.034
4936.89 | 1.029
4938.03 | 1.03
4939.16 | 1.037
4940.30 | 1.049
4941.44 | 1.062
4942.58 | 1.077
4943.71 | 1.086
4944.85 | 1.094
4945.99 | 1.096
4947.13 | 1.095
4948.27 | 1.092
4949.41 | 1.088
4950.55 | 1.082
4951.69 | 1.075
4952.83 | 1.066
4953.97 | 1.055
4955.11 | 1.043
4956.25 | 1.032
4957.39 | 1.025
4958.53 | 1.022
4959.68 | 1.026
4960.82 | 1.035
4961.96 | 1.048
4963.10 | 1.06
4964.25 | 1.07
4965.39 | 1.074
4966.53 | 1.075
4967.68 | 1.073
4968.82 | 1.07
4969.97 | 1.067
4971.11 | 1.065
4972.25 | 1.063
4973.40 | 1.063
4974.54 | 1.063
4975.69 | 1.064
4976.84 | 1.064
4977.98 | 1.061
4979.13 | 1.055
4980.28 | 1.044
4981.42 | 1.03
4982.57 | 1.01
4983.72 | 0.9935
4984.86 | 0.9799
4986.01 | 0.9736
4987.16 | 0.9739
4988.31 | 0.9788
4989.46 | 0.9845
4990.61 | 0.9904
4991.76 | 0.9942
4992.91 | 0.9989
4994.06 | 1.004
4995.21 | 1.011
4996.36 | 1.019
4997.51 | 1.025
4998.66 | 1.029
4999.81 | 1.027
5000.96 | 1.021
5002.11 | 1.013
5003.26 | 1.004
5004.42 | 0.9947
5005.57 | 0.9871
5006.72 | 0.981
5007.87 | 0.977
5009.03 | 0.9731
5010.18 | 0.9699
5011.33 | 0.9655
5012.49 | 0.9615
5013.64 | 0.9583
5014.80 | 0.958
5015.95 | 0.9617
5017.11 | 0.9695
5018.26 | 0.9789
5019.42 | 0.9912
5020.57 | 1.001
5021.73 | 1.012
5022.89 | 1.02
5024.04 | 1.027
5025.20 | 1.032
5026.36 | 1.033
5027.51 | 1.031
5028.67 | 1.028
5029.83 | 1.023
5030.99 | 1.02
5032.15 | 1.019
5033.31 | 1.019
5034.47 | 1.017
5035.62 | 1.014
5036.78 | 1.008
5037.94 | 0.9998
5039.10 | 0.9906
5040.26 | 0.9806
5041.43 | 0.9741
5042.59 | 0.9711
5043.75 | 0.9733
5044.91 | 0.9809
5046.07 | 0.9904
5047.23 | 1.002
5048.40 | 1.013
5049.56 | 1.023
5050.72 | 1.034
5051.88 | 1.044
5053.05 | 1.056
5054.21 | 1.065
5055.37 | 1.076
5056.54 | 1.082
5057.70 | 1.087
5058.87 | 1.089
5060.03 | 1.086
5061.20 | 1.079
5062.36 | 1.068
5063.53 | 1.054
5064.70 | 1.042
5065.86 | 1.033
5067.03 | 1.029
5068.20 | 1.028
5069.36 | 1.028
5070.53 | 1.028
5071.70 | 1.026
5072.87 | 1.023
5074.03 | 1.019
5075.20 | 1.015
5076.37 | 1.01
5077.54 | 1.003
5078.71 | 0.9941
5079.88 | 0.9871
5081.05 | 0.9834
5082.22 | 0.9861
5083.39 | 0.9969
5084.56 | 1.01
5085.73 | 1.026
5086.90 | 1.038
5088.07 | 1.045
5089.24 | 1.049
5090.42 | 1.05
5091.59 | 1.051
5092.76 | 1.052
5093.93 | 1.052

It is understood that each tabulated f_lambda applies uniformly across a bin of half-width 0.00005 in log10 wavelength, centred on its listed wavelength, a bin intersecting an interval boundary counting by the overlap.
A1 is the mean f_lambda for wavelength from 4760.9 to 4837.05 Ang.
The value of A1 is 1.07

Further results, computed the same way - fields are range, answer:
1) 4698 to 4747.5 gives 1.04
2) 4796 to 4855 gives 1.07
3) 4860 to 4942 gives 1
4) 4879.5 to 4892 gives 1.02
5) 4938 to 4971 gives 1.06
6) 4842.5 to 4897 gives 0.99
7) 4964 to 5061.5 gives 1.02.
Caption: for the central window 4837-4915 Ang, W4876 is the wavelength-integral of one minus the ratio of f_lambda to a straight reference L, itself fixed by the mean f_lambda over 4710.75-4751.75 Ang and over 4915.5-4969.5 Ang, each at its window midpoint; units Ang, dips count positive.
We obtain 3.0 Ang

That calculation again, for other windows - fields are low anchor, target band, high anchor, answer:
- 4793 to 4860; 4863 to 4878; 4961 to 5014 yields 1.6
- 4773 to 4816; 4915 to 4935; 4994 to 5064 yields 0.4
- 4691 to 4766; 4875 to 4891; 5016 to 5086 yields 0.1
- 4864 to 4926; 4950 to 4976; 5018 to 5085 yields -1.2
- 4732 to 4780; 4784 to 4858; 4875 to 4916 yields -2.8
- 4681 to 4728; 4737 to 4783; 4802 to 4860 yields 0.9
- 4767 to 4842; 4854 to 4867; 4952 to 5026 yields 1.8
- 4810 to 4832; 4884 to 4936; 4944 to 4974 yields 2.4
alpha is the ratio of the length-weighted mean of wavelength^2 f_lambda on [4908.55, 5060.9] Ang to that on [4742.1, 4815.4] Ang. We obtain 1.06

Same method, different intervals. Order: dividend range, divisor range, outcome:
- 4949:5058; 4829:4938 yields 1.05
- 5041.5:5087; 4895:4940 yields 1.06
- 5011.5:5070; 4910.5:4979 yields 1.01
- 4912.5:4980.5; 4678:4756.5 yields 1.10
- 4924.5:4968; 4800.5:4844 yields 1.03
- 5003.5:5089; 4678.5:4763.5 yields 1.11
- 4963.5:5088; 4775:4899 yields 1.06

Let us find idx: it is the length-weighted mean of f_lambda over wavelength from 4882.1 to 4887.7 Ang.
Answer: 1.03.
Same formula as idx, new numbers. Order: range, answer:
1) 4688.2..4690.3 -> 1.07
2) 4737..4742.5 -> 1.05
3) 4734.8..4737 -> 1.03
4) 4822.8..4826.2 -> 1.06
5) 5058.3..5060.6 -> 1.09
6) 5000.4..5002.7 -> 1.02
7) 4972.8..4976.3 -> 1.06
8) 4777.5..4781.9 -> 1.06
